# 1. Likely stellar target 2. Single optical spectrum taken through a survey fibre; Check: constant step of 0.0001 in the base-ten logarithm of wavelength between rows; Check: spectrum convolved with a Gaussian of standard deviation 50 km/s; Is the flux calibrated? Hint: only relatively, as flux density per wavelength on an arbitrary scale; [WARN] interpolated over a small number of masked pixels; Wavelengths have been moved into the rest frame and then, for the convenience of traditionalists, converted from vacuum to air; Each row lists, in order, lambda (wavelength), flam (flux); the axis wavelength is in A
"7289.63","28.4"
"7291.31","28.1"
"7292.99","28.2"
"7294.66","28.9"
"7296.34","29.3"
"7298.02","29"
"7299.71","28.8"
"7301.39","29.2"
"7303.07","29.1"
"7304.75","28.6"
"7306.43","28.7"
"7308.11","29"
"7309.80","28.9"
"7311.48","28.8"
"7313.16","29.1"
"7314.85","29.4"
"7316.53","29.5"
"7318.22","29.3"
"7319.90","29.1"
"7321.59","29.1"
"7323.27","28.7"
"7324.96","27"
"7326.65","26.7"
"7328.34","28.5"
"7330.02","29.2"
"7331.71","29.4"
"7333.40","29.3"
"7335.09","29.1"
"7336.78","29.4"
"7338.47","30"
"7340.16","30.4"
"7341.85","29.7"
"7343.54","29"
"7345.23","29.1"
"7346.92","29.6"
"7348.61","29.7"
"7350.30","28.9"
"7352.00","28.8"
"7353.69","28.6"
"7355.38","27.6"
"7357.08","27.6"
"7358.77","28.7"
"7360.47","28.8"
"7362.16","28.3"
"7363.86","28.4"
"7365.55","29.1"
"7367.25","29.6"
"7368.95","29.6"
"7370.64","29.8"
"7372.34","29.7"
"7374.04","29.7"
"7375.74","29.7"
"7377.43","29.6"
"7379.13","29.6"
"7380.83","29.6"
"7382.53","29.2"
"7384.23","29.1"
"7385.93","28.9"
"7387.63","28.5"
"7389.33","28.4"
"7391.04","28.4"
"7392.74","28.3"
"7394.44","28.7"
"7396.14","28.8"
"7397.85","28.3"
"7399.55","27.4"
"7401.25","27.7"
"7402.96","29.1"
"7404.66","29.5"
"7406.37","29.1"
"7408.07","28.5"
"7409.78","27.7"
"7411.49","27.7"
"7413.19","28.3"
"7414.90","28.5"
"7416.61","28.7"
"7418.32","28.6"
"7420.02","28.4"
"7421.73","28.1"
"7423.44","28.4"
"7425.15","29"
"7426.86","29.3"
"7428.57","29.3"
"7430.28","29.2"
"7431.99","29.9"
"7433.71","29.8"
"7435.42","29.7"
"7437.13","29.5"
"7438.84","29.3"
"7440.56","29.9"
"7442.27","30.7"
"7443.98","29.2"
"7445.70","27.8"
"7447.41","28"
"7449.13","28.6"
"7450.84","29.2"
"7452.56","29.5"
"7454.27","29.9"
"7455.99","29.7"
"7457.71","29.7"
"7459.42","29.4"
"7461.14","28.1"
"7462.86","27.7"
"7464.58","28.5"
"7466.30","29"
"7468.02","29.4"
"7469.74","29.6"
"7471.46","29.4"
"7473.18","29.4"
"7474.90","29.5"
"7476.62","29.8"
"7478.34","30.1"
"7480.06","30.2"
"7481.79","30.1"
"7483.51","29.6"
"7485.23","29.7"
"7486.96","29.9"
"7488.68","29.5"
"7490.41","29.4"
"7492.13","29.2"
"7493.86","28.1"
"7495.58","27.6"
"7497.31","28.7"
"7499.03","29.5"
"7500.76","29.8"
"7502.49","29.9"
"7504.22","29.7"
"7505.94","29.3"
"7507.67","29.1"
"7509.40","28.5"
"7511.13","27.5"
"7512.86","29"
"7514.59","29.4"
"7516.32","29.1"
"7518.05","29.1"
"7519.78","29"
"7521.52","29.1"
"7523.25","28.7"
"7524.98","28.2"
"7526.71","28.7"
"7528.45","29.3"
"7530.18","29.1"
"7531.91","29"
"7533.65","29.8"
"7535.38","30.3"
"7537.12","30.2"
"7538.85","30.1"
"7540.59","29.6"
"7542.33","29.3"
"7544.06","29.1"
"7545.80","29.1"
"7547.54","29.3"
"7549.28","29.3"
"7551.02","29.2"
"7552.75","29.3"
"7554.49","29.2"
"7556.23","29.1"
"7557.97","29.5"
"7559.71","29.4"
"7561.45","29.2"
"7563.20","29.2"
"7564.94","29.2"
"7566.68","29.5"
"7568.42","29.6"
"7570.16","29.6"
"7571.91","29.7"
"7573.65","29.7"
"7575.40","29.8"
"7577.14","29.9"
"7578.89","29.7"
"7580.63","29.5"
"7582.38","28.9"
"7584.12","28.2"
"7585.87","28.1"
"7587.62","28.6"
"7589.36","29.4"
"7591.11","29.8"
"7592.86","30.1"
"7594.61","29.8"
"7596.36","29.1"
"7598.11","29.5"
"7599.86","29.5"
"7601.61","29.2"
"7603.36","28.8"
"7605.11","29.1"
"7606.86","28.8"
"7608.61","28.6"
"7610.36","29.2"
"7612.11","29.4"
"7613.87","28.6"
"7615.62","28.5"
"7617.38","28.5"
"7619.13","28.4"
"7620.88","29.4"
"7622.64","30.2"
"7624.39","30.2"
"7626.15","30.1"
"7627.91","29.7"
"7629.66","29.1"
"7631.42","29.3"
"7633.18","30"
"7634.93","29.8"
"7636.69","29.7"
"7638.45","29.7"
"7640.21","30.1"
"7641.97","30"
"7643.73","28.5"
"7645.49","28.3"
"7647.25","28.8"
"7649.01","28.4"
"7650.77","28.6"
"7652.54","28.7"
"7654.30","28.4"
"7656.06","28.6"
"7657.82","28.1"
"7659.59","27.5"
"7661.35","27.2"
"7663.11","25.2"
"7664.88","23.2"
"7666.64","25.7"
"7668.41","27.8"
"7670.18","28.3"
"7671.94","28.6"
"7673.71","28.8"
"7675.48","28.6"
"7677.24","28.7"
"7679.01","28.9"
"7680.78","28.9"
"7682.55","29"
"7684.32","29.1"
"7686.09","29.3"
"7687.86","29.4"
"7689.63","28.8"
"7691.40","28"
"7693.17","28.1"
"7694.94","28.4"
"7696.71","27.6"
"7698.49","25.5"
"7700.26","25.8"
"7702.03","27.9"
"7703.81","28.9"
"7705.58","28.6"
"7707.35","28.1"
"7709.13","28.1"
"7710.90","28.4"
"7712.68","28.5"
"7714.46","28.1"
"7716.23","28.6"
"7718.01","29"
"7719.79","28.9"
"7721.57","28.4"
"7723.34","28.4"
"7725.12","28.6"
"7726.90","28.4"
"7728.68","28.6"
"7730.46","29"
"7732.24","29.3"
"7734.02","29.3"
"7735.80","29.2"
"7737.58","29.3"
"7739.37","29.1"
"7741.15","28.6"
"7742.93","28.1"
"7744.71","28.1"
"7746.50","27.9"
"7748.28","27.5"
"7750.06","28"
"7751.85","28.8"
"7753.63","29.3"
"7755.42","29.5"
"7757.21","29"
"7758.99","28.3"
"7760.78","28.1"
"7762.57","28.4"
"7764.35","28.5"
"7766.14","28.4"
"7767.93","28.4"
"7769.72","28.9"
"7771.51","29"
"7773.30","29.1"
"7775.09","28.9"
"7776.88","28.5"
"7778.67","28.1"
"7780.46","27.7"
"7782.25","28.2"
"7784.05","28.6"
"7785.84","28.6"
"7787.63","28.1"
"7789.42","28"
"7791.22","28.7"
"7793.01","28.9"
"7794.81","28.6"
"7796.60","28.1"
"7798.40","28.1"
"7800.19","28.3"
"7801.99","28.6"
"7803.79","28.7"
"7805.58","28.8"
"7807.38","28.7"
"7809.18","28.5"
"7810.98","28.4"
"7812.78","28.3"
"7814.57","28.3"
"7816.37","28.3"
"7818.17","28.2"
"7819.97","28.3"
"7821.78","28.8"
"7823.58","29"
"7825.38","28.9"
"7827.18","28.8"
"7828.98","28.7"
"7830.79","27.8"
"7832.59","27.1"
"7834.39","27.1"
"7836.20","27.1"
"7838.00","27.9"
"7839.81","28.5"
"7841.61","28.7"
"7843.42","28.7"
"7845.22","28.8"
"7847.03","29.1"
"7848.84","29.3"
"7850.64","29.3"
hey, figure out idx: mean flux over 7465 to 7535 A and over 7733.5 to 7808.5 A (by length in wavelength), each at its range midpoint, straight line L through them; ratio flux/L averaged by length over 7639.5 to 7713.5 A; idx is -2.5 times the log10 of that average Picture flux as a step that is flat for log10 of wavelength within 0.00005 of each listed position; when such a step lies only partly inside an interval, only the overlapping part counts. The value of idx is 0.03 mag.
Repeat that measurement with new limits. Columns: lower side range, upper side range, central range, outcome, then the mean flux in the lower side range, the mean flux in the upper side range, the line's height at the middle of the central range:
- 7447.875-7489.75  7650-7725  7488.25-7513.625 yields 0.008 mag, 29.4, 28.1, 29.2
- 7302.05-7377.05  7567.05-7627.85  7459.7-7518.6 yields -0.001 mag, 29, 29.3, 29.2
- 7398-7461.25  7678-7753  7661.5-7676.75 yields 0.056 mag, 28.9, 28.4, 28.5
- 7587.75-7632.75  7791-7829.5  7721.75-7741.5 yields -0.002 mag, 29.3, 28.5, 28.8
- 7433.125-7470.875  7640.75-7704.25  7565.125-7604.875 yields -0.032 mag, 29.2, 28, 28.5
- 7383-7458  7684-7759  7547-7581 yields -0.029 mag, 28.9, 28.5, 28.7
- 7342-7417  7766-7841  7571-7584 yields -0.033 mag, 28.8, 28.4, 28.6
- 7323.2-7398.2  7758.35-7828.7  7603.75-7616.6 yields -0.007 mag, 29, 28.5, 28.7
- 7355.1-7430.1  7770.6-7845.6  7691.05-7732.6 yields 0.010 mag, 28.8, 28.4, 28.5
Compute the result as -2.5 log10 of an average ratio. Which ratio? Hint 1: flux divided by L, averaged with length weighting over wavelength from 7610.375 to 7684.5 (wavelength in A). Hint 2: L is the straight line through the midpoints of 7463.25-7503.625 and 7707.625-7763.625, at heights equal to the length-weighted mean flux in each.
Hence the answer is 0.009 mag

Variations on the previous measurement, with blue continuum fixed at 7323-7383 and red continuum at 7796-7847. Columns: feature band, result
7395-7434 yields 0.01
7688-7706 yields 0.03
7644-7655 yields 0.00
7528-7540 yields -0.03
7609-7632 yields -0.02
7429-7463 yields -0.01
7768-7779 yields -0.01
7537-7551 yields -0.03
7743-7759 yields 0.00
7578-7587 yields -0.01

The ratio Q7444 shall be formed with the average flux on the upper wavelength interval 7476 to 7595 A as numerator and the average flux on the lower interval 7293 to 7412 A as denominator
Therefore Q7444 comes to 1.0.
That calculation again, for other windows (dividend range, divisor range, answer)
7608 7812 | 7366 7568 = 0.98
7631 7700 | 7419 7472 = 0.97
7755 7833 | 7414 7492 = 0.97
